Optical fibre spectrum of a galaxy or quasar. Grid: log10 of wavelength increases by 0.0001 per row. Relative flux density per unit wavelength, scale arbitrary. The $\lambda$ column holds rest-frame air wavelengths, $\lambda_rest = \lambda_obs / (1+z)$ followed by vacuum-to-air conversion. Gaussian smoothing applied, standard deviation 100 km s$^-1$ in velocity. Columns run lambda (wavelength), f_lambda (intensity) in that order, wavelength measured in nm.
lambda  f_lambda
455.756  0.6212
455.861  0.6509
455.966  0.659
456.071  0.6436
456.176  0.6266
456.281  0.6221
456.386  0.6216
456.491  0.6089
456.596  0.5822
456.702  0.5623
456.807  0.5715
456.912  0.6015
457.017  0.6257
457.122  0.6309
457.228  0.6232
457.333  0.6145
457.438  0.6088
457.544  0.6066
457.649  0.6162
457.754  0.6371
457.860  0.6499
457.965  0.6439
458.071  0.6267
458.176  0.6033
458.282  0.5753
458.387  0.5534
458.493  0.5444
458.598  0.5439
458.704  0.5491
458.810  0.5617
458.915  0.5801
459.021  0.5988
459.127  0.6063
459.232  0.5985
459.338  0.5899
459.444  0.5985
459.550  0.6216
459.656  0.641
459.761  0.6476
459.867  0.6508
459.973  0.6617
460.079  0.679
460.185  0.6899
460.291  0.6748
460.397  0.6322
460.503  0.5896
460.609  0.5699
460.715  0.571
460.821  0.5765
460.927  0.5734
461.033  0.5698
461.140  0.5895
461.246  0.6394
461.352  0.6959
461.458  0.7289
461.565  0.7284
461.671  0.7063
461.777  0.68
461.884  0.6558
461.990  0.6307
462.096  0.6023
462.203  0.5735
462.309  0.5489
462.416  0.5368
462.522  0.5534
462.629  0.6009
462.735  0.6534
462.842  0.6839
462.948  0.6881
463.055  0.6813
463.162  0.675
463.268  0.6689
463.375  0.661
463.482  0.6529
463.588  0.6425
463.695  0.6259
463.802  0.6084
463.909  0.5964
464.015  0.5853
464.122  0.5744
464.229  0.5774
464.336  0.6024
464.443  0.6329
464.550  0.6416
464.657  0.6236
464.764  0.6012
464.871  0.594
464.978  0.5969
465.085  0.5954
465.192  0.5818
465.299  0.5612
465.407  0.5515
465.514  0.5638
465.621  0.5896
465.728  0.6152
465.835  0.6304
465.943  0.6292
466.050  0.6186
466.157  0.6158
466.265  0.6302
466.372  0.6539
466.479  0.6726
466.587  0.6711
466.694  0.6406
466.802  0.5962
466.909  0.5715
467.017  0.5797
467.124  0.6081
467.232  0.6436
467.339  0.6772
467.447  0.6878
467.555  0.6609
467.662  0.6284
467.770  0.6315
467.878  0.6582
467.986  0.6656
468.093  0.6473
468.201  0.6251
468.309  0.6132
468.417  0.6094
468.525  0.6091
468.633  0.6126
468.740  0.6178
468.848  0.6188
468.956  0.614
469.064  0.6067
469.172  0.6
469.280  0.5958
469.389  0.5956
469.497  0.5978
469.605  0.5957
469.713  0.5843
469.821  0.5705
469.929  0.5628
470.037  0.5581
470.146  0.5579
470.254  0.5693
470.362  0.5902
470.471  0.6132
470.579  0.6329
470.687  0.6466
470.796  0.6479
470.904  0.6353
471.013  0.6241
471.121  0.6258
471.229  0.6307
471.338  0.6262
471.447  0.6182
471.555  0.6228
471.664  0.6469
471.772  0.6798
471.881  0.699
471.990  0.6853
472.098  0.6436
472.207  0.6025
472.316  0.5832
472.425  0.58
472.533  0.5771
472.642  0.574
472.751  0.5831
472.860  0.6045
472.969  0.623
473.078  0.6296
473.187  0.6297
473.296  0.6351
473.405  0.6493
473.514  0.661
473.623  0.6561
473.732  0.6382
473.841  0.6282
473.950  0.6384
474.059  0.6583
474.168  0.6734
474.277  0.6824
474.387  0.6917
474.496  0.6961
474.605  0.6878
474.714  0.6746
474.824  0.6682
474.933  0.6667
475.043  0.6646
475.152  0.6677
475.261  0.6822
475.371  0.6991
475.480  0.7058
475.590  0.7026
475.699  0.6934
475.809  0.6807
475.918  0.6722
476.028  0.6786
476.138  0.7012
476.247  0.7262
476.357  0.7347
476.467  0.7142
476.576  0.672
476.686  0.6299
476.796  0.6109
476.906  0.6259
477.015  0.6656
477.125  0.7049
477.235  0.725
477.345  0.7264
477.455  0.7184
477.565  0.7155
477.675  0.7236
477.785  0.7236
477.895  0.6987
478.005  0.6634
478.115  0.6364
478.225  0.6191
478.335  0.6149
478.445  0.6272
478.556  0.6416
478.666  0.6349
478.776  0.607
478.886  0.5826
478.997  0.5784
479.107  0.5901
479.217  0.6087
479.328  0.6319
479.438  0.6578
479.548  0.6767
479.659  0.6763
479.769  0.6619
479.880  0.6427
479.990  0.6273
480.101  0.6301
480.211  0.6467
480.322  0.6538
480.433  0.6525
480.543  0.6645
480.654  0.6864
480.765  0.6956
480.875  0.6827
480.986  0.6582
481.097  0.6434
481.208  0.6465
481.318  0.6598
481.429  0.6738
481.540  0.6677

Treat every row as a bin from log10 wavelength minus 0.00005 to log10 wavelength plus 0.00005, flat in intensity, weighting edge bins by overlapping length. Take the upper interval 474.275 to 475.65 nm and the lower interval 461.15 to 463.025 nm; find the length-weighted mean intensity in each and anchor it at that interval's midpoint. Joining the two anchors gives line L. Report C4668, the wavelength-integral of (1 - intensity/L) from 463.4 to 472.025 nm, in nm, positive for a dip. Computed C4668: 0.56 nm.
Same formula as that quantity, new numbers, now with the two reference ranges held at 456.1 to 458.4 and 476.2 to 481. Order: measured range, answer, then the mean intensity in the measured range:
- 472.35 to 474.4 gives 0.056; 0.631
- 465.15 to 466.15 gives 0.057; 0.595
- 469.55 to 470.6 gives 0.096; 0.582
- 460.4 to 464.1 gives -0.028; 0.627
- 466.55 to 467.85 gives 0.002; 0.633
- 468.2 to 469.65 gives 0.070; 0.607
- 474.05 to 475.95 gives -0.088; 0.682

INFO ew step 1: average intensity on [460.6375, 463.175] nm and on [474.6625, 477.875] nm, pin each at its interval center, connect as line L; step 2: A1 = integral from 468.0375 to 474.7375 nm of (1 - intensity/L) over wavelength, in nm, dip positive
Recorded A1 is 0.450 nm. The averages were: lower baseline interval 0.63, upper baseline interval 0.689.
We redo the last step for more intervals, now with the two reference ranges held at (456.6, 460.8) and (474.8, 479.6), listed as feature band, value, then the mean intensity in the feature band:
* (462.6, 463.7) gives -0.066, 0.661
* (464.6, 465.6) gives 0.068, 0.586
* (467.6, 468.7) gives 0.015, 0.631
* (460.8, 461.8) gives -0.054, 0.65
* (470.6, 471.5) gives 0.022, 0.632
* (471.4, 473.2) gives 0.081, 0.622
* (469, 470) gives 0.083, 0.59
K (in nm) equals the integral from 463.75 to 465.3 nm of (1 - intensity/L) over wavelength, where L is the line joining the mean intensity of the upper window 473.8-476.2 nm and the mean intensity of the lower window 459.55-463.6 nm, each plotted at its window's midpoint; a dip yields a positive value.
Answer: 0.11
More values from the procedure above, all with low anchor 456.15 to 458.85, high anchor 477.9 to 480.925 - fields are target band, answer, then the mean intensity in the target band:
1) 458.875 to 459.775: -0.006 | 0.608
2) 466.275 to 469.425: -0.044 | 0.628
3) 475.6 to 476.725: -0.100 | 0.692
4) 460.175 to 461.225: 0.009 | 0.601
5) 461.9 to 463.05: -0.004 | 0.612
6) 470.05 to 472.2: -0.012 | 0.629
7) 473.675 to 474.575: -0.046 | 0.664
